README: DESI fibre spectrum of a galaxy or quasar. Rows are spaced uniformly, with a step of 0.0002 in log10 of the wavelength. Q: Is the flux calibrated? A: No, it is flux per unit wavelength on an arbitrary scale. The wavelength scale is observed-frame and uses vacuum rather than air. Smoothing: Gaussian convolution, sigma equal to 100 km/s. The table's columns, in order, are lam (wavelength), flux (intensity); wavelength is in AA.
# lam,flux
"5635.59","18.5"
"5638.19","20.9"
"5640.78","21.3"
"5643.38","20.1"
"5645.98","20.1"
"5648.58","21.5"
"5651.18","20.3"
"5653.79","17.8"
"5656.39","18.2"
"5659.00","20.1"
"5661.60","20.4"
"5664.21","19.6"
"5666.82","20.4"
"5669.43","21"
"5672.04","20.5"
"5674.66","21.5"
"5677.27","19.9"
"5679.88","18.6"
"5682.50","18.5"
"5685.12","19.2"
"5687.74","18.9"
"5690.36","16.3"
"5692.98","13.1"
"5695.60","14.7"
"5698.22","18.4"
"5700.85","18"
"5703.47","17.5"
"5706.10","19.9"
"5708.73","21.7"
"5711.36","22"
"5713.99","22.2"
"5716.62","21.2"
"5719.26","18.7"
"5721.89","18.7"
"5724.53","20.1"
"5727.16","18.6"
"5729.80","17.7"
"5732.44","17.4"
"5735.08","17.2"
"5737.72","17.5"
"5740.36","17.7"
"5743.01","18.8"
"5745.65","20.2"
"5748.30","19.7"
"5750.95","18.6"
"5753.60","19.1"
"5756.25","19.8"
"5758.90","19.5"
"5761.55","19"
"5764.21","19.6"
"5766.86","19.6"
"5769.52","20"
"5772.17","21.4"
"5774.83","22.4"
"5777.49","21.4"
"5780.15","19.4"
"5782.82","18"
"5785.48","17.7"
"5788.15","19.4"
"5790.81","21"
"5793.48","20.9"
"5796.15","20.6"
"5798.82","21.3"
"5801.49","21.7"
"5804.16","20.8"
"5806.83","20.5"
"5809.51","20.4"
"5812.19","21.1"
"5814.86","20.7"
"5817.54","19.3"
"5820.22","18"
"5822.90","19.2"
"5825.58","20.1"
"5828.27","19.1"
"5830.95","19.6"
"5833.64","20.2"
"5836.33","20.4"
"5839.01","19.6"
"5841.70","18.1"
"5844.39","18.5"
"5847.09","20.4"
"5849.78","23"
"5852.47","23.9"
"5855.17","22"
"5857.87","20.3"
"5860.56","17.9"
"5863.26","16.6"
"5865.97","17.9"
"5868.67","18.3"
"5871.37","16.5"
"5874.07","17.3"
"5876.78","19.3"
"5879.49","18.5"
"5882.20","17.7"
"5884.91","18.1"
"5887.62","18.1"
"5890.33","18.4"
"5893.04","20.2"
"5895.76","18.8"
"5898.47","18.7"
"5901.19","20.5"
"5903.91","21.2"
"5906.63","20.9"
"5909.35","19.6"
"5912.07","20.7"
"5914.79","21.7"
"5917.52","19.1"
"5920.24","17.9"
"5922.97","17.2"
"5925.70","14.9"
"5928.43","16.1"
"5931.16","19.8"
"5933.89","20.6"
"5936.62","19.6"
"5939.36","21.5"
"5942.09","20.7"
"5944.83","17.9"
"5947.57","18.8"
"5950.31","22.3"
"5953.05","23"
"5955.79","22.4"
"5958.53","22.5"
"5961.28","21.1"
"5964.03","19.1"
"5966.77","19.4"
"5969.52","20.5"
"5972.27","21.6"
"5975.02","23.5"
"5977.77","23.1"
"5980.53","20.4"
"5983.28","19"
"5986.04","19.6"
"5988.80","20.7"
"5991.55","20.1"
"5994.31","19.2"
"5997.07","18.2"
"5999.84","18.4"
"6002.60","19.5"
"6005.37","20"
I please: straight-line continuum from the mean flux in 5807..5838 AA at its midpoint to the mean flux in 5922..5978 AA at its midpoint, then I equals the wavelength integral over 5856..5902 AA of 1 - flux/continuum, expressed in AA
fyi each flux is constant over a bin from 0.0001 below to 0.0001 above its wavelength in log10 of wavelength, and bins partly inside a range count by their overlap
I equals 3.6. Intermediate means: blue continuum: 19.8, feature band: 18.4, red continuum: 20.2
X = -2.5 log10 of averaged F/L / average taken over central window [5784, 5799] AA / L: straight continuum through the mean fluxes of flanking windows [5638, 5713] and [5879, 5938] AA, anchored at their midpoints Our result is -0.05 mag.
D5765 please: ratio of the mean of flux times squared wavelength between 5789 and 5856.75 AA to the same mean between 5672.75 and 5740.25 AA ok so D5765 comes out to 1.14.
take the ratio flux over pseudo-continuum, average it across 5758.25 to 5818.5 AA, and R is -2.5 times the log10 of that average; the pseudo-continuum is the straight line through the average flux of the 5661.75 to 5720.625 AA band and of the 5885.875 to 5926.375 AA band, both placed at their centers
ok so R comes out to -0.06 mag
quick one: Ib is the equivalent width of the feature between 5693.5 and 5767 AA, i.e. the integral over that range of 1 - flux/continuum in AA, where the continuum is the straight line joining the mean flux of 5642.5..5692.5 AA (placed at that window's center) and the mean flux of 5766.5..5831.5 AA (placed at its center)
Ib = 3.17 AA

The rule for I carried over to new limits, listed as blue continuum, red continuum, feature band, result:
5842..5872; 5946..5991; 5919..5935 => 2.2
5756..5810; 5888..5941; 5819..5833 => 0.5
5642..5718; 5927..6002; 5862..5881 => 2.1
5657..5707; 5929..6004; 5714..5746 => 0.5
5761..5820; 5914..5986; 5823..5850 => 0.6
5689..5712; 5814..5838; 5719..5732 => -0.3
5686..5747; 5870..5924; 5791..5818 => -2.9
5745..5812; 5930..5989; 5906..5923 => 0.7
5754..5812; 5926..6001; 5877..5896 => 1.6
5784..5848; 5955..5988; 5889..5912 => 0.7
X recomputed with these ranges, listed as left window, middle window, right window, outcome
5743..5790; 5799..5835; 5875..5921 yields -0.03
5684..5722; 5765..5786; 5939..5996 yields -0.04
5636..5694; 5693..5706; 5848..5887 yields 0.14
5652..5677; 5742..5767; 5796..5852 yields 0.04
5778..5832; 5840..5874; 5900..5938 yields 0.02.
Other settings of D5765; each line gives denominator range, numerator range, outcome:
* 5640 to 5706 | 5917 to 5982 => 1.17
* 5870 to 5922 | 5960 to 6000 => 1.09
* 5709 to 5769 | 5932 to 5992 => 1.16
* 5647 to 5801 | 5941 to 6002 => 1.15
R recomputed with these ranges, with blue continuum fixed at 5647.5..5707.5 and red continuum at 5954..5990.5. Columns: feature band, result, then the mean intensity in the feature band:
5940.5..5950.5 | 0.06 mag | 19.7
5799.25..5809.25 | -0.06 mag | 21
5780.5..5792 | 0.04 mag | 19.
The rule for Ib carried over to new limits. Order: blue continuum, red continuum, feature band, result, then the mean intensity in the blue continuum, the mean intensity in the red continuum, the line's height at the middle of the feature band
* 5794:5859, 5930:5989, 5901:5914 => 0.0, 20.4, 20.8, 20.6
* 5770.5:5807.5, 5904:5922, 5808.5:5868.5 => 1.4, 20.5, 20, 20.3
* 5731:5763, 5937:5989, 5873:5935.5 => 4.2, 18.7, 20.9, 20.3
